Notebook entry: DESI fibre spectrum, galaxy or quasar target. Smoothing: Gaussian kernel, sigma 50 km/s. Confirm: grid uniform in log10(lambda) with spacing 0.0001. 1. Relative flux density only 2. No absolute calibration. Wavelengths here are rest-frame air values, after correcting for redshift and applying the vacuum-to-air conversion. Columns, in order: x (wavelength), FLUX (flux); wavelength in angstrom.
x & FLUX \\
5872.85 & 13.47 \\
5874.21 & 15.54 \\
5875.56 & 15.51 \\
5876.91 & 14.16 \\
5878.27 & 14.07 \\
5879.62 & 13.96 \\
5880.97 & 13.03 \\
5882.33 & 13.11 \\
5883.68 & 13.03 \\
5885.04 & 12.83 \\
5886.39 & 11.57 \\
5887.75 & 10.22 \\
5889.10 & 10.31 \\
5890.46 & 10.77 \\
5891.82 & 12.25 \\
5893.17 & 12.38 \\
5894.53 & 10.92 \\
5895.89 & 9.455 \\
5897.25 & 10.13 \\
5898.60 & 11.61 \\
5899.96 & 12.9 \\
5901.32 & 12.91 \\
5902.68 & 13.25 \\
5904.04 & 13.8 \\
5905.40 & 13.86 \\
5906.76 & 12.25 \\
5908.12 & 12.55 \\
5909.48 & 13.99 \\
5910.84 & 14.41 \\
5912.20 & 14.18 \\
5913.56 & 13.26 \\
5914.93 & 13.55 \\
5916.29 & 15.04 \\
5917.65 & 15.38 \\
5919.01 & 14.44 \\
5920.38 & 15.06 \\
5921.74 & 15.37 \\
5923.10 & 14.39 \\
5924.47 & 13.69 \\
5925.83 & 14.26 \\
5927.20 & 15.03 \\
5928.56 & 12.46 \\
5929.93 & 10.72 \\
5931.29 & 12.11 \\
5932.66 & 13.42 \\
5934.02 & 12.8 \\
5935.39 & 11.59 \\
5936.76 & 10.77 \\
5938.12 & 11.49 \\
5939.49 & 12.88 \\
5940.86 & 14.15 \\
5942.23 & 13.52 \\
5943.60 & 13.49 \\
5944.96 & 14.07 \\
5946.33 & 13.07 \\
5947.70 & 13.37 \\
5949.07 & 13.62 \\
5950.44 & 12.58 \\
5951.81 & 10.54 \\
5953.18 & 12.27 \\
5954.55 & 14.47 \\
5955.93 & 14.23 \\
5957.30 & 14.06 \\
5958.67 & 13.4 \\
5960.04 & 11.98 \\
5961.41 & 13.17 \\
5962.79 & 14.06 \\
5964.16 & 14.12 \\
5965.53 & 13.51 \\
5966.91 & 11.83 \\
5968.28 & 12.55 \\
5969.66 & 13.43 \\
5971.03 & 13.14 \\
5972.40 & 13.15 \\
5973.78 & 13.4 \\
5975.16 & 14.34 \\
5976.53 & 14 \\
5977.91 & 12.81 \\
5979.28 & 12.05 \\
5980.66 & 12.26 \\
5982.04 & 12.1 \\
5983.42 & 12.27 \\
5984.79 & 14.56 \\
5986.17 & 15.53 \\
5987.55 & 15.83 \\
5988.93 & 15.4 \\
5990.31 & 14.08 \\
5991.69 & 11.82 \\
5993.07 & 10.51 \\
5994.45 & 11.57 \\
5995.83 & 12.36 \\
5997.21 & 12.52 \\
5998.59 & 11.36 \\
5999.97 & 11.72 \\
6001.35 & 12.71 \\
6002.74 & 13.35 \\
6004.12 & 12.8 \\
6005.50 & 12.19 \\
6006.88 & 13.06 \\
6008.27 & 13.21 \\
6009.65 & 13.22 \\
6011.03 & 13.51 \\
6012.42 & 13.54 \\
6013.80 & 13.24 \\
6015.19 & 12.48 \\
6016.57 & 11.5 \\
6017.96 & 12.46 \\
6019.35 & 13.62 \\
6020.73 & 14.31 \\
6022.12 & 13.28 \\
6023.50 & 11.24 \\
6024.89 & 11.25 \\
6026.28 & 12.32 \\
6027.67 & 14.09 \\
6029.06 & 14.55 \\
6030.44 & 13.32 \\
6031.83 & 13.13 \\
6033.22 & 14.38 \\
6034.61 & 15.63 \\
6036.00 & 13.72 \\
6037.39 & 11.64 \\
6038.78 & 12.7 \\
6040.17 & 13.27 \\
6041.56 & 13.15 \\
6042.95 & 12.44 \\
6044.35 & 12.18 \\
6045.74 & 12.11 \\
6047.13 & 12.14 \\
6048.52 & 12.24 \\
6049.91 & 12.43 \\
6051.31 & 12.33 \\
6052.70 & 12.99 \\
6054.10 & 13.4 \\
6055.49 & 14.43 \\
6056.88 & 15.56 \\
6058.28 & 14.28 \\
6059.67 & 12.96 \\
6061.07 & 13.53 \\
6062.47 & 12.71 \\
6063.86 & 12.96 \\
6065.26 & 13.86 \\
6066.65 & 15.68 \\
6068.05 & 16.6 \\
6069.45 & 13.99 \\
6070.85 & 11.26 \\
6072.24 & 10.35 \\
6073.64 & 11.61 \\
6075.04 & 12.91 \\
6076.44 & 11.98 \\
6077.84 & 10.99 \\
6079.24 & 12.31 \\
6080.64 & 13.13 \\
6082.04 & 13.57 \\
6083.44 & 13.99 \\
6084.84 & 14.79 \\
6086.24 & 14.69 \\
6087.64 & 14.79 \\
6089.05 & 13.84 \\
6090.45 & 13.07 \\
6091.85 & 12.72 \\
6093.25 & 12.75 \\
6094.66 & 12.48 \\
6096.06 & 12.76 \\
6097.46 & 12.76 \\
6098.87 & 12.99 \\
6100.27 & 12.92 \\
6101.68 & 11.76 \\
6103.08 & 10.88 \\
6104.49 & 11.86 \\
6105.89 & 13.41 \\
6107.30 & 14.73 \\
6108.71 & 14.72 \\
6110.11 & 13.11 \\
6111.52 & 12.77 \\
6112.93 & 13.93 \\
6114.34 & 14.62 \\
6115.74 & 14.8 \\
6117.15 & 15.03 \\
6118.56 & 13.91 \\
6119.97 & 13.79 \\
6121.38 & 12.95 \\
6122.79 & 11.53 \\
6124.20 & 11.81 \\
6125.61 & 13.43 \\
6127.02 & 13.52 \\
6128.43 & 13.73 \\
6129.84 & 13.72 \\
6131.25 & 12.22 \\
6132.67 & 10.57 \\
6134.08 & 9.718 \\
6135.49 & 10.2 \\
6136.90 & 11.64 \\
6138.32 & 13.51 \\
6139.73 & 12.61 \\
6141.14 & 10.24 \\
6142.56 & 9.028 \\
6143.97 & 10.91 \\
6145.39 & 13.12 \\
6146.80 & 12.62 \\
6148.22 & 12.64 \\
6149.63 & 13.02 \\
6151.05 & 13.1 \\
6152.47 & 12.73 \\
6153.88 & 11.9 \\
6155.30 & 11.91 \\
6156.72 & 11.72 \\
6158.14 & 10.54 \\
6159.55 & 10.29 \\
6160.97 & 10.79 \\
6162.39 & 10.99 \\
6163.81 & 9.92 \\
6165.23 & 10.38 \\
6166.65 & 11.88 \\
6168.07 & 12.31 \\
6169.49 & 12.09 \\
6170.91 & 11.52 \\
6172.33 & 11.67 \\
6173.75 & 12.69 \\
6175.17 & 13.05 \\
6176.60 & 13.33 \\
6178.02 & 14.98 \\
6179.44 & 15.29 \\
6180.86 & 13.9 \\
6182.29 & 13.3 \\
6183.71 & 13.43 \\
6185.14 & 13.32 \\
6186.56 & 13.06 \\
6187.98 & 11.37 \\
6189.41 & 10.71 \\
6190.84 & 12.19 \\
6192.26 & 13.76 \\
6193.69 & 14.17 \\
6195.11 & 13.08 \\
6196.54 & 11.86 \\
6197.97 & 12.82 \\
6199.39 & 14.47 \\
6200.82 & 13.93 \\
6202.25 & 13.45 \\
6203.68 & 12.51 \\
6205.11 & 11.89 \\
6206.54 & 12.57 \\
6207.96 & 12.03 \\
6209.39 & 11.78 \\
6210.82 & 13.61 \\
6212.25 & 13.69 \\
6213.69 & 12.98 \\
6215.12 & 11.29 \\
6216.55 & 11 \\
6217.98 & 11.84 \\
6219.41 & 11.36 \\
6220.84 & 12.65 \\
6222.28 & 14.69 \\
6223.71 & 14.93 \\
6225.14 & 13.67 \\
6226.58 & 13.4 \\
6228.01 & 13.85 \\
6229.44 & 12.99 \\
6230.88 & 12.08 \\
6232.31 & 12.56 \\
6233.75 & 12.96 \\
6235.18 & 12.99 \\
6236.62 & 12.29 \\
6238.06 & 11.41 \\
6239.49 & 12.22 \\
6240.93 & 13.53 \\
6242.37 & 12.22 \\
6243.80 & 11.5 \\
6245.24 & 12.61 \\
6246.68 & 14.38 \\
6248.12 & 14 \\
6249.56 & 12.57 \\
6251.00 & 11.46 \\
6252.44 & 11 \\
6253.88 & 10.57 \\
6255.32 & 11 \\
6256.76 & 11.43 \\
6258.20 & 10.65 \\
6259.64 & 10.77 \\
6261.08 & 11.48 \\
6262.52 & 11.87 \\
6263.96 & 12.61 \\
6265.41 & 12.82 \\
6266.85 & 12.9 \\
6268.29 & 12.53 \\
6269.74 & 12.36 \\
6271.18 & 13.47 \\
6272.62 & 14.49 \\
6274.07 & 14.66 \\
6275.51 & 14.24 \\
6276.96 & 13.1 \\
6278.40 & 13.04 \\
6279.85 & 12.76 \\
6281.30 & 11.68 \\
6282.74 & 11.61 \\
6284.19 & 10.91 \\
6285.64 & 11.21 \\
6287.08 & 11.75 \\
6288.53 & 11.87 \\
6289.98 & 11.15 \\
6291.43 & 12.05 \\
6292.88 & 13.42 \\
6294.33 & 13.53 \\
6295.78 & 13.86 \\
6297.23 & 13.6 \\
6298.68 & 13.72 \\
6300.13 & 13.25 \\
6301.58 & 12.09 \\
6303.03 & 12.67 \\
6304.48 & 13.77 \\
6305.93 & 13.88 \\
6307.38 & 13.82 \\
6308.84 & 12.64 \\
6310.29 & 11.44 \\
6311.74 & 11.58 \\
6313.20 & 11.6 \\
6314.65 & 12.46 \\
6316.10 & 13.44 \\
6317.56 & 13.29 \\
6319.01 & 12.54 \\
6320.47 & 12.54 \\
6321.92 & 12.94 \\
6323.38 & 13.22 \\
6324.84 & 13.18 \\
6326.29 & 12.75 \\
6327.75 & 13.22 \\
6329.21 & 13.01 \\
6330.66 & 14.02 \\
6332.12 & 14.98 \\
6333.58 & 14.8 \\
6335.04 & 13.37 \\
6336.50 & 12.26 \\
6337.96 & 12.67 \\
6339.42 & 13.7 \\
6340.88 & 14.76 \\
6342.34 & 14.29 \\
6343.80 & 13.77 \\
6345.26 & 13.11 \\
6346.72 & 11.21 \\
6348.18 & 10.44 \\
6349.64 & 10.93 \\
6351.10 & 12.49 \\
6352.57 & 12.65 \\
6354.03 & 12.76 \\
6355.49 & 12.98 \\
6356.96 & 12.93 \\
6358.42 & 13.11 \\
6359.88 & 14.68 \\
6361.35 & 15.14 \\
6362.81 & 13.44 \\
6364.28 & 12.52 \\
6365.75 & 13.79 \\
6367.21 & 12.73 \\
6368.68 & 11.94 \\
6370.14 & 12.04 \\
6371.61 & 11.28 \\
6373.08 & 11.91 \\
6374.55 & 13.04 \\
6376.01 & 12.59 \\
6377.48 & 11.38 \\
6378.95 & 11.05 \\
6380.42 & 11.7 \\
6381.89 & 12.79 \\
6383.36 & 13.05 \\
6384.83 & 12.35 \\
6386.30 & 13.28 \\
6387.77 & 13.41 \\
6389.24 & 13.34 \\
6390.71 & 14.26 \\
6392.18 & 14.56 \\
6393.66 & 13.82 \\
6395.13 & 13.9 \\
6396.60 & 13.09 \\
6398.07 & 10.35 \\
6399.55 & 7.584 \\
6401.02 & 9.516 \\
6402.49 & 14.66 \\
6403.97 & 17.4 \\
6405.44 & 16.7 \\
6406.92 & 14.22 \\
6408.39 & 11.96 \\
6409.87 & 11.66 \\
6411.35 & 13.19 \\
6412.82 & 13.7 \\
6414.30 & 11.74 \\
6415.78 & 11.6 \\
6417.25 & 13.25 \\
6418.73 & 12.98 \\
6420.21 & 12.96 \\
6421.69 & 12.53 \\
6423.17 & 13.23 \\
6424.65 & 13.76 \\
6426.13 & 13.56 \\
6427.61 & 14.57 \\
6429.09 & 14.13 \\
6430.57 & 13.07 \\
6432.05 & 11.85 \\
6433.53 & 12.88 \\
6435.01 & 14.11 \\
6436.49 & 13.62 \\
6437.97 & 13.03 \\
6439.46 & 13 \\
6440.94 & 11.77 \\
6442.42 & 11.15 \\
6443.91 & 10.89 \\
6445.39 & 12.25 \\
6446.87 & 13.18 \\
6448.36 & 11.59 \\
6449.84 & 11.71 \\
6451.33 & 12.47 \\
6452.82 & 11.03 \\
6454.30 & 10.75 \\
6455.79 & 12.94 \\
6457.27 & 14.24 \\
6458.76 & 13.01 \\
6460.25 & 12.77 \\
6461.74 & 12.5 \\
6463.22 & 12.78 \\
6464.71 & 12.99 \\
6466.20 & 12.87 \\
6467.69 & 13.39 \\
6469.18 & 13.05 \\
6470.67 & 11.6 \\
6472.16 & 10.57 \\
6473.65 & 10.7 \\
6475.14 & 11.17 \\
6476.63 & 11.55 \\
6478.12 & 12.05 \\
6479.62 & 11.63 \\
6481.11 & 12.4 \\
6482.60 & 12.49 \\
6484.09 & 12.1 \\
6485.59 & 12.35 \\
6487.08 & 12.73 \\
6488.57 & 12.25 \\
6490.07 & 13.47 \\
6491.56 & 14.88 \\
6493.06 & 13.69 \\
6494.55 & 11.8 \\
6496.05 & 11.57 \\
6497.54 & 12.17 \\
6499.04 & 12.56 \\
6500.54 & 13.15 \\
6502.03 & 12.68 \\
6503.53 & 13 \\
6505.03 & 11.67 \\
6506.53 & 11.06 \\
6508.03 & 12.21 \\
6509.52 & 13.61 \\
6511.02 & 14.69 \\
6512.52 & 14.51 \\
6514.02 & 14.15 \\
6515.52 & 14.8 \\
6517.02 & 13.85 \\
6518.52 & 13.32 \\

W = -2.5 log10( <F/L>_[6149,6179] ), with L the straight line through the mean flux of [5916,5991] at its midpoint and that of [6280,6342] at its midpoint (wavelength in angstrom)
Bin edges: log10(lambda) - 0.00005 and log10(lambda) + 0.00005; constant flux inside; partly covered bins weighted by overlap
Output 0.10 mag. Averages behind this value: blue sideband 13.4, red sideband 12.9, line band 12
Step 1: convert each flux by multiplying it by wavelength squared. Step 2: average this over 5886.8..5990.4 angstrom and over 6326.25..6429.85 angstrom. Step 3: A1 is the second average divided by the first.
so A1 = 1.1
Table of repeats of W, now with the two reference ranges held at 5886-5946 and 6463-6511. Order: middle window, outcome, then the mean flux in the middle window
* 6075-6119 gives -0.05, 13.3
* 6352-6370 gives -0.06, 13.2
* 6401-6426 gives -0.07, 13.4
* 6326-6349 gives -0.06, 13.3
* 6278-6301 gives 0.01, 12.4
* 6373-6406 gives -0.03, 12.9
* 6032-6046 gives -0.03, 13.1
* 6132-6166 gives 0.11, 11.4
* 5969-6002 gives -0.02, 13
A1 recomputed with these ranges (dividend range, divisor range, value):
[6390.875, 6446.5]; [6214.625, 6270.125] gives 1.11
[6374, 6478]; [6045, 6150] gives 1.09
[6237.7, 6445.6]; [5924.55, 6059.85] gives 1.10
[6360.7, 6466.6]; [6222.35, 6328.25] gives 1.06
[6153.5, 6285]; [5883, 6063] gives 1.04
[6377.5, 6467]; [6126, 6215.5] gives 1.12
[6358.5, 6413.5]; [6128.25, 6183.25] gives 1.16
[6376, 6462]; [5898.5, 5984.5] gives 1.12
